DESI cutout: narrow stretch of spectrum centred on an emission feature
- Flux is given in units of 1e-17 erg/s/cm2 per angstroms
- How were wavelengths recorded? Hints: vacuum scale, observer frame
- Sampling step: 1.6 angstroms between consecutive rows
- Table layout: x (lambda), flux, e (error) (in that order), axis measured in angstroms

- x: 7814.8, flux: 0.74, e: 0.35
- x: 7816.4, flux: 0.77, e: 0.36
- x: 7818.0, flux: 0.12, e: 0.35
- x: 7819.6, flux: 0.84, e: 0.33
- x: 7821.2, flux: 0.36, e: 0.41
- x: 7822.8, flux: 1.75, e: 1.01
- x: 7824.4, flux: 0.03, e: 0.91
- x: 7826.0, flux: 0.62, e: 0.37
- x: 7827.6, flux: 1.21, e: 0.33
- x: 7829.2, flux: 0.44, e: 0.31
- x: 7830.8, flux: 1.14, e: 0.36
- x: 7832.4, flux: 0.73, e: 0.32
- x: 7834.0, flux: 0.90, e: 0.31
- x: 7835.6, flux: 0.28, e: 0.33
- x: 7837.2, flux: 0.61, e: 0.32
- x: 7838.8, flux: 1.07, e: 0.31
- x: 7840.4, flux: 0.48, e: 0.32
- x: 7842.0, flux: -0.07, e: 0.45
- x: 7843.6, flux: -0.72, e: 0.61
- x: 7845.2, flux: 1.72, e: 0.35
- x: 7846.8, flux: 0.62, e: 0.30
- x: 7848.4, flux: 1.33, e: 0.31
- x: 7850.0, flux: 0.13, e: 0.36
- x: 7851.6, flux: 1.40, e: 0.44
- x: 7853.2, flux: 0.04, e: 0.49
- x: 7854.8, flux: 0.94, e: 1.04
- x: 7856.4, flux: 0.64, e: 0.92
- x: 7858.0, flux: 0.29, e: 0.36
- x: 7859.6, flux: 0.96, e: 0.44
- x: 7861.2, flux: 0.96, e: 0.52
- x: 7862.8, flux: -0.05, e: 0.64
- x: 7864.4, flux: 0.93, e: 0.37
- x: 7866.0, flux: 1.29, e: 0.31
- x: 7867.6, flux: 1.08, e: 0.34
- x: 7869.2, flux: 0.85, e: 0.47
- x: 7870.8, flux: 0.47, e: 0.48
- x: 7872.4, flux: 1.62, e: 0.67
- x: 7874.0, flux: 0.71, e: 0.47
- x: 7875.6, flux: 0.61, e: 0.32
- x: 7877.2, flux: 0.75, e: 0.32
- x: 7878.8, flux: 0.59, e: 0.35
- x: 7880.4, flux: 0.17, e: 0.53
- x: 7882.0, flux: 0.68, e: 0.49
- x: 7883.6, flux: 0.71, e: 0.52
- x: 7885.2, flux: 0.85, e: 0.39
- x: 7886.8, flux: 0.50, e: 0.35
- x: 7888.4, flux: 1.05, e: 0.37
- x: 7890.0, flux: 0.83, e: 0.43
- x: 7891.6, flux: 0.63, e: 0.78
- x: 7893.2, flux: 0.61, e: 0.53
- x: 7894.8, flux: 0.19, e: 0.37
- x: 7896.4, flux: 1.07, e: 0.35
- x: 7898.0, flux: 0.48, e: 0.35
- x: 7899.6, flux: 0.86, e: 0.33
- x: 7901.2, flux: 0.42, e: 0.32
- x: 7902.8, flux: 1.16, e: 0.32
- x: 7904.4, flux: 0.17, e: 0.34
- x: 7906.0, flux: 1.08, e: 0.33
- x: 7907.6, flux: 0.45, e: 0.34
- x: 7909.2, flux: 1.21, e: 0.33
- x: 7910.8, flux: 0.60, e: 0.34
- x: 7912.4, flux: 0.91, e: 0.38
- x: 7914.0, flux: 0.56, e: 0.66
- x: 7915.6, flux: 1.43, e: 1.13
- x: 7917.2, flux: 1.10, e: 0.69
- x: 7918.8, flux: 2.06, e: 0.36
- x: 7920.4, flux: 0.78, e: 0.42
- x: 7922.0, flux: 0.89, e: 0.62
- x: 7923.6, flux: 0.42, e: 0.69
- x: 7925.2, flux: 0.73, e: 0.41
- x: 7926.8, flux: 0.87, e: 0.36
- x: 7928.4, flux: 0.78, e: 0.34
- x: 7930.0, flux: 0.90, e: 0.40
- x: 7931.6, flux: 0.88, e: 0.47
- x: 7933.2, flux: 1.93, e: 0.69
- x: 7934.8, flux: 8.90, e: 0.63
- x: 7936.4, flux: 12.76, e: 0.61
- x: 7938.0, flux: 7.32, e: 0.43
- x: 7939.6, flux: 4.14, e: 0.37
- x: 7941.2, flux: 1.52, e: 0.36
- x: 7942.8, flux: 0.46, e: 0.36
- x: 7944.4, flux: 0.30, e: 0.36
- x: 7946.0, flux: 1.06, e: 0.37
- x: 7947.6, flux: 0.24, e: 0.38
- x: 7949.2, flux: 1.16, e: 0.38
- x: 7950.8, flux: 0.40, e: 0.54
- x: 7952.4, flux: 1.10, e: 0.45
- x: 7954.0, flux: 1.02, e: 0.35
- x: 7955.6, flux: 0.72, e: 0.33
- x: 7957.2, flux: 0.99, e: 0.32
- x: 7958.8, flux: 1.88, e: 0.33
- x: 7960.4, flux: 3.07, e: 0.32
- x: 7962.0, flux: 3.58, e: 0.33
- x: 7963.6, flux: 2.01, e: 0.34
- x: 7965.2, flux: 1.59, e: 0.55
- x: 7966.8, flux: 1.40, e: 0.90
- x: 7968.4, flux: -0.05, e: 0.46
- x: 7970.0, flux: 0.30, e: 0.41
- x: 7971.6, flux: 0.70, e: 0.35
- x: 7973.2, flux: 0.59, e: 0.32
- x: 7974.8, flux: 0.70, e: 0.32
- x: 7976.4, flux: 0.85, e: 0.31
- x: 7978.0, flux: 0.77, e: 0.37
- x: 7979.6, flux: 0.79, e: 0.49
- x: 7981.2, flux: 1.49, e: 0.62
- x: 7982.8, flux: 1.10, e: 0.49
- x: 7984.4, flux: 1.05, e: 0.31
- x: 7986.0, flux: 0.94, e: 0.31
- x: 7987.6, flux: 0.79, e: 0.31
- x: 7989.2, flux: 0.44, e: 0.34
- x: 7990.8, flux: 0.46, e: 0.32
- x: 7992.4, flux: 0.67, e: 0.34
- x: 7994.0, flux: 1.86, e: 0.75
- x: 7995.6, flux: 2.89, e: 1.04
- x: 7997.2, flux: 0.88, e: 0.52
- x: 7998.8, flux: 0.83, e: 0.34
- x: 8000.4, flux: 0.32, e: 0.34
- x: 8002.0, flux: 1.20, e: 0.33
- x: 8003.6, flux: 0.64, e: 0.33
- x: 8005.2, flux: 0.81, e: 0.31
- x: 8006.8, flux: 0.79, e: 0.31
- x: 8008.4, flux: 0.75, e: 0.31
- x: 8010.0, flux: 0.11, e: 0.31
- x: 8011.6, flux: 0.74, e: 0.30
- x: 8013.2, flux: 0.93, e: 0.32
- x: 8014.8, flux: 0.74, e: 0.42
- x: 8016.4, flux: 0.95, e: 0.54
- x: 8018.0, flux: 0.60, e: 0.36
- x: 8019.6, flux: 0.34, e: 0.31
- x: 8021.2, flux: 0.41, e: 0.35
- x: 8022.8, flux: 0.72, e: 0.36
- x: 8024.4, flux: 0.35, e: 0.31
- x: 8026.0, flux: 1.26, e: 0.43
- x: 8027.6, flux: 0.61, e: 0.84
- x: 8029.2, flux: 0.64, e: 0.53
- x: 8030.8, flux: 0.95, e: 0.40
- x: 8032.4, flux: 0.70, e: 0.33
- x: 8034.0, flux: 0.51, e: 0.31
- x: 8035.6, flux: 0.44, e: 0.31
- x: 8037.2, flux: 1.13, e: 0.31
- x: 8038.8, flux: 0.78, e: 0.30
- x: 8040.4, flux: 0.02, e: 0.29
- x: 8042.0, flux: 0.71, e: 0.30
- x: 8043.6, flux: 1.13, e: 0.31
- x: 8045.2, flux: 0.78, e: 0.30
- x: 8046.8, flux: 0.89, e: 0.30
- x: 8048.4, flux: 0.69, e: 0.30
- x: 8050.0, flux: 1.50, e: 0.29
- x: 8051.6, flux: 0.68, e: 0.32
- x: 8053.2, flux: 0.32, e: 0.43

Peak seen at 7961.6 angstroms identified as [N II]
